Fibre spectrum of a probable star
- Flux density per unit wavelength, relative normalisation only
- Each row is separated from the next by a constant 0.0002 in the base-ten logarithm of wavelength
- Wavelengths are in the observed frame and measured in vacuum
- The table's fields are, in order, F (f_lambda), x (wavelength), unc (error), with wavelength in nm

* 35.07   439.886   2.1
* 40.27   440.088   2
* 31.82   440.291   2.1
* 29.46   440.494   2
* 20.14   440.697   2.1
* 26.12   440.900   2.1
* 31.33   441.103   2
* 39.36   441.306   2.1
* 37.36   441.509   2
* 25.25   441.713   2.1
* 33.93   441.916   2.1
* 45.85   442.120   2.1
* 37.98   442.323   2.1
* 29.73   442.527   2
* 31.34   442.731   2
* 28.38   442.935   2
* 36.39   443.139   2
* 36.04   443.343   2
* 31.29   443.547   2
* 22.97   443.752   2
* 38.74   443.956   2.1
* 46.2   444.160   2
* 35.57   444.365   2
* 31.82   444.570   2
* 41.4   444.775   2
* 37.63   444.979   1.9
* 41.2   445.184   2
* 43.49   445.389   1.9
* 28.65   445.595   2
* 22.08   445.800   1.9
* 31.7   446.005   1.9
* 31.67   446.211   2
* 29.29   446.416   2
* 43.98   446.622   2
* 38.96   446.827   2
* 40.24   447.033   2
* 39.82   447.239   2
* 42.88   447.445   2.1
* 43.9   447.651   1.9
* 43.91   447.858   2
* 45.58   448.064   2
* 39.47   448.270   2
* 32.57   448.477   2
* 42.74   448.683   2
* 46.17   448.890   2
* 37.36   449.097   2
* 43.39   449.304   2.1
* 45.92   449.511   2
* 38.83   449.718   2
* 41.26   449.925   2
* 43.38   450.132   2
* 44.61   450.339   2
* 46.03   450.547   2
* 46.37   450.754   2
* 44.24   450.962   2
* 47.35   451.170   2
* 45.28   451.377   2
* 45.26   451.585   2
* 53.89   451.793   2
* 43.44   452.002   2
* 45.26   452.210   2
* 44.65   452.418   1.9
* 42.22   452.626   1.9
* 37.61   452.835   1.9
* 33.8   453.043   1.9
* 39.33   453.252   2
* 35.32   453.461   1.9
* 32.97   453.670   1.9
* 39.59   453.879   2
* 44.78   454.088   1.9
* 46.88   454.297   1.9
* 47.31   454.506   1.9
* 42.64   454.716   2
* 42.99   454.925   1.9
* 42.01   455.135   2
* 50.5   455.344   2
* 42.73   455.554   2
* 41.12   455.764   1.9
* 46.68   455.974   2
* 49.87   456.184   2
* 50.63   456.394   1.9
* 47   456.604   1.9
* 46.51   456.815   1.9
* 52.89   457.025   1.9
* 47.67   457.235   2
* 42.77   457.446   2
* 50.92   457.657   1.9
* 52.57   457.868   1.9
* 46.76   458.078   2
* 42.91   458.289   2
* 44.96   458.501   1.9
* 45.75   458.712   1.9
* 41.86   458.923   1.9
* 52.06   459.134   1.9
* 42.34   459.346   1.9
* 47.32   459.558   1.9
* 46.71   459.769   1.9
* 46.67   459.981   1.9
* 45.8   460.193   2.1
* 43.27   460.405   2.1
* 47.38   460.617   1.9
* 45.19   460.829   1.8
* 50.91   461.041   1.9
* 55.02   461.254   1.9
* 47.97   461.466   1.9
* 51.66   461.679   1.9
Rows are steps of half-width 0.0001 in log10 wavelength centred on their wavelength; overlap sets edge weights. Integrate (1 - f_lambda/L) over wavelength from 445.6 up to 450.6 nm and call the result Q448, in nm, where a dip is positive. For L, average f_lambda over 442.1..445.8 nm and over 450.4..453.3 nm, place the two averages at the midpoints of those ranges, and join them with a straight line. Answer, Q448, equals 0.05 nm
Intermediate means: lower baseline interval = 35.2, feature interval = 39.6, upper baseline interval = 44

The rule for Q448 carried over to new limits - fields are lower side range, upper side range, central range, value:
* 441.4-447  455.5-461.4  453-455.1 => 0.122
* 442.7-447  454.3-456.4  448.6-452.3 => -0.362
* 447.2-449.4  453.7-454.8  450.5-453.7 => -0.003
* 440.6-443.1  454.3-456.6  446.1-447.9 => -0.084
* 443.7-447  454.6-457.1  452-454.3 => 0.180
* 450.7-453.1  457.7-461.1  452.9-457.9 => 0.100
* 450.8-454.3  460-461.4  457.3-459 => -0.001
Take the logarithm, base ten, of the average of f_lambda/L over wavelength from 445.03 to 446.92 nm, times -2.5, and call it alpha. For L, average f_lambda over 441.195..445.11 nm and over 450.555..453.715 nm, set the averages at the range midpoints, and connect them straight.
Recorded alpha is 0.09 mag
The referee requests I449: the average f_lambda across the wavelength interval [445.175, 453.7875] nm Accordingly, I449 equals 40.6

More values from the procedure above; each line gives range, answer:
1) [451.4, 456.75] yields 43.6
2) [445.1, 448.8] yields 37.9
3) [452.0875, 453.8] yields 39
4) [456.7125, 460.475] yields 46.7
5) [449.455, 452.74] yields 44.8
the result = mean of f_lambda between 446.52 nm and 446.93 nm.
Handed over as 41.5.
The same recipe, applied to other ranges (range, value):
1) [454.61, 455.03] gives 42.8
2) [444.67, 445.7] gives 38.4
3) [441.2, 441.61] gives 38.3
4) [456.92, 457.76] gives 48.6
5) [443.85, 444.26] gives 42.3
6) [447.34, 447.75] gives 43.4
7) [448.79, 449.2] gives 41.7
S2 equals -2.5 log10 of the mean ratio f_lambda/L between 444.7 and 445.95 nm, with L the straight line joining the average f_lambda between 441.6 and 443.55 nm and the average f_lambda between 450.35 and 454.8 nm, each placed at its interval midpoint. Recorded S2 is 0.02 mag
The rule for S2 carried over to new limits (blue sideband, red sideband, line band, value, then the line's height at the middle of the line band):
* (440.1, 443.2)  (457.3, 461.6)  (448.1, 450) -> -0.07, 38.5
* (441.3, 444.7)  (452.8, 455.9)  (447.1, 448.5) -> -0.11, 37.4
